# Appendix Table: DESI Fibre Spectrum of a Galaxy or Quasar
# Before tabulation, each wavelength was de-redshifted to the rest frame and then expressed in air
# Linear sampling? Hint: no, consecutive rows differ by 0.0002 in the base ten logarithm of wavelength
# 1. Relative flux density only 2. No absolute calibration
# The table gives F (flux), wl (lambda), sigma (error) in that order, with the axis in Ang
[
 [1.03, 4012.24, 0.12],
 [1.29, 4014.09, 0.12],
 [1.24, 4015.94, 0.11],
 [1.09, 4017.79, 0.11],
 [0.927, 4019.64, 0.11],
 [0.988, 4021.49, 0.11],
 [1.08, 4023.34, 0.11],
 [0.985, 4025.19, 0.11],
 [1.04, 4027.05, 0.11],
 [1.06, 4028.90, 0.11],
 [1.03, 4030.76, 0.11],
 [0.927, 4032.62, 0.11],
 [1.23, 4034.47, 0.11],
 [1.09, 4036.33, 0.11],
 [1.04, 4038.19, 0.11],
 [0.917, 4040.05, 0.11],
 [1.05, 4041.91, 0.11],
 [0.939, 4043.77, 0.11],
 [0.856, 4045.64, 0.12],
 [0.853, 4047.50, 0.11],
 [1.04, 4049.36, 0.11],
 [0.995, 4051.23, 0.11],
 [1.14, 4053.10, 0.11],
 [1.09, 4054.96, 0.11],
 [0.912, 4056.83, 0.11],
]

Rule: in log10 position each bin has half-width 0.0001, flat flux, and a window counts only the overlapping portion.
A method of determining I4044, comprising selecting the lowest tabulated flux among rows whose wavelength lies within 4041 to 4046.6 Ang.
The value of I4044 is 0.856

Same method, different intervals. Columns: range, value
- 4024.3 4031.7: 0.985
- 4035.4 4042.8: 0.917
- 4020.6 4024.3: 0.988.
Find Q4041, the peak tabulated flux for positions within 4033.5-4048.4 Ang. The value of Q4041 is 1.23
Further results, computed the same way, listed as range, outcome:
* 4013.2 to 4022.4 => 1.29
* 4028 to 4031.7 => 1.06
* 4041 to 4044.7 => 1.05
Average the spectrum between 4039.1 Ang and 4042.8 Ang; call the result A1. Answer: 0.983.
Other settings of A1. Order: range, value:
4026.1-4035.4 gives 1.06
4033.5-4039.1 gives 1.12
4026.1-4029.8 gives 1.05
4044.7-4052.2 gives 0.936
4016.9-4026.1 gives 1.01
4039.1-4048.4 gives 0.923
